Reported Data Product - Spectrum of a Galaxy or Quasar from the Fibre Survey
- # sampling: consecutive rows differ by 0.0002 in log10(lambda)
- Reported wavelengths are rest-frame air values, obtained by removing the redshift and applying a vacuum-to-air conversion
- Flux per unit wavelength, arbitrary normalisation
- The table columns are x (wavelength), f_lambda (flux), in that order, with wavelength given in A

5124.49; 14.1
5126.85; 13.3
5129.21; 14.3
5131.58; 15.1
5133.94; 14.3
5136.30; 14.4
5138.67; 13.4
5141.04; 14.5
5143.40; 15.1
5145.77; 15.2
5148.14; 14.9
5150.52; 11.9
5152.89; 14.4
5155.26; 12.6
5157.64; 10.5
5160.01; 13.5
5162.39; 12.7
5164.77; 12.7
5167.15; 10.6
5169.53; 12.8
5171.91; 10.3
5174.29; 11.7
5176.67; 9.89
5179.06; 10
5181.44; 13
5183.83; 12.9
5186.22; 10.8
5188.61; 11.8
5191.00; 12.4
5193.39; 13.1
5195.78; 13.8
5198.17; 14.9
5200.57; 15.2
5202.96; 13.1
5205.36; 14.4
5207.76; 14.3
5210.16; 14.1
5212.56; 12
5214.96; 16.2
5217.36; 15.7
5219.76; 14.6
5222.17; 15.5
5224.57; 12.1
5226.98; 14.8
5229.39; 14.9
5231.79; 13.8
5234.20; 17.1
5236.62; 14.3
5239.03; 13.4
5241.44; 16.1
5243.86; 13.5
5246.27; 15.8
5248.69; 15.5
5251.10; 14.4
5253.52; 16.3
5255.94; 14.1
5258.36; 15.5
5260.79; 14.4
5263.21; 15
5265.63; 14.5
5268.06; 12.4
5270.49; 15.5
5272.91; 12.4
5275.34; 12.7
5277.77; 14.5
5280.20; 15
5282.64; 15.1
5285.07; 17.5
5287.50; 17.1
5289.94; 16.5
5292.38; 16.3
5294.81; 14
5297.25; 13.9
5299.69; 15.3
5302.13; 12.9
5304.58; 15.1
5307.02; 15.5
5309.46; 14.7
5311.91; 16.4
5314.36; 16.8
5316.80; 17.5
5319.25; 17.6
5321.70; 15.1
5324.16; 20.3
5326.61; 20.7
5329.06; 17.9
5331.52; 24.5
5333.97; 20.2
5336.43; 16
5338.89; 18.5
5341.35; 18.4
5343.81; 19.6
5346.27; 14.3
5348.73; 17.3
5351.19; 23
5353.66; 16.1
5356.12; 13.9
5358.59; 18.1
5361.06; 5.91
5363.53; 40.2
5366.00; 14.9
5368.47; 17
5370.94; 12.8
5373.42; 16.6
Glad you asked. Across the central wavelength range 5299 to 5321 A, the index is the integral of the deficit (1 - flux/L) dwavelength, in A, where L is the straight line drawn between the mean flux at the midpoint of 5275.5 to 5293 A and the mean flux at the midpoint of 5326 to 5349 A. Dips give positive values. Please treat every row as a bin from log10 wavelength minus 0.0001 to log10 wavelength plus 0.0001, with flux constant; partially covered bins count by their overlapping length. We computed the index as 1.9 A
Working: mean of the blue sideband 15.8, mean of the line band 15.8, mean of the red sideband 18.7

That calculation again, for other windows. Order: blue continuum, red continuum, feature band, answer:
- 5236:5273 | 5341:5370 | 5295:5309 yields 1.5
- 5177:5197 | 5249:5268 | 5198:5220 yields -2.5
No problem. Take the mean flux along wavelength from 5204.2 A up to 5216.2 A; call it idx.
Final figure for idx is 14.2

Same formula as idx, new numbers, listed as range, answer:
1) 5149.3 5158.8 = 12.4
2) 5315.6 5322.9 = 16.7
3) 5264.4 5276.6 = 13.5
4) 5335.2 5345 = 18.1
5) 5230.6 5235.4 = 15.5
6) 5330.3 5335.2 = 22.4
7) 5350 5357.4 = 17.6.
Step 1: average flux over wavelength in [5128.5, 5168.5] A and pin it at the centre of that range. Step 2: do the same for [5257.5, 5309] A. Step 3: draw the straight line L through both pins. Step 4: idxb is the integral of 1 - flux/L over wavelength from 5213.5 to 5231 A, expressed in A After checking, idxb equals -0.7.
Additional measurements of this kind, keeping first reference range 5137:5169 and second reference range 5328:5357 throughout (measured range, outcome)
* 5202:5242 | 1.7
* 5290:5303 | 1.8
